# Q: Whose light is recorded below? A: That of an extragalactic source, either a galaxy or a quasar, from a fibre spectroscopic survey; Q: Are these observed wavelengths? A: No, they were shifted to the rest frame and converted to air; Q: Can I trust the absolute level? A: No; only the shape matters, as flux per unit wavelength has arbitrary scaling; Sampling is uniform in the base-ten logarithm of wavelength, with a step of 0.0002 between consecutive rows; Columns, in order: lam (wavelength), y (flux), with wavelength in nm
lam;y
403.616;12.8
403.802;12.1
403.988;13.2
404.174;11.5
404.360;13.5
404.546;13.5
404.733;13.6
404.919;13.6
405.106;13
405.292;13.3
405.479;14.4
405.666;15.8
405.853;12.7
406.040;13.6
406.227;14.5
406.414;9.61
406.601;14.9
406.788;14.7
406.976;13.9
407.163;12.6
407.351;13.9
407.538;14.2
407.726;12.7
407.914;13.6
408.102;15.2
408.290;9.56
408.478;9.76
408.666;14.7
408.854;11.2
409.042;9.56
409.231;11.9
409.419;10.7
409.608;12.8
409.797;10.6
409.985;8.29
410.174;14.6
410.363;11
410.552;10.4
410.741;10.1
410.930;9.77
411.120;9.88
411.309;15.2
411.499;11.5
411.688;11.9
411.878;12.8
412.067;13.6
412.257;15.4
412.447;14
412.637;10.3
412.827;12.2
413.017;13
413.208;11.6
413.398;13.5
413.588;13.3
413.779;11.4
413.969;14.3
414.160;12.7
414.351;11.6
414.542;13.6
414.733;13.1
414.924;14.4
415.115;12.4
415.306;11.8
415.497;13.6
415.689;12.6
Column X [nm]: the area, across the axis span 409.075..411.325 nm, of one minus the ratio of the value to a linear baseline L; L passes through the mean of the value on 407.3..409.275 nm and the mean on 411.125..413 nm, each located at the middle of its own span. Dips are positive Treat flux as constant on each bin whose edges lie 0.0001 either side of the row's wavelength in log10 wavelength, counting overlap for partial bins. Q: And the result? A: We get 0.27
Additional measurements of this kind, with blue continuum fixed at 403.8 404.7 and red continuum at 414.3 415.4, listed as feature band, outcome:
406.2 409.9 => 0.11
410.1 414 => 0.17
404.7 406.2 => -0.11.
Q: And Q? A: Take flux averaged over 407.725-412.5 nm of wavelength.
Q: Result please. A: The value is 11.9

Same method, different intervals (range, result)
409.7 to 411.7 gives 11.2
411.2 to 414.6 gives 12.9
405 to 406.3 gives 13.9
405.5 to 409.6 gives 12.8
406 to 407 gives 13.5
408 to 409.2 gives 11.7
